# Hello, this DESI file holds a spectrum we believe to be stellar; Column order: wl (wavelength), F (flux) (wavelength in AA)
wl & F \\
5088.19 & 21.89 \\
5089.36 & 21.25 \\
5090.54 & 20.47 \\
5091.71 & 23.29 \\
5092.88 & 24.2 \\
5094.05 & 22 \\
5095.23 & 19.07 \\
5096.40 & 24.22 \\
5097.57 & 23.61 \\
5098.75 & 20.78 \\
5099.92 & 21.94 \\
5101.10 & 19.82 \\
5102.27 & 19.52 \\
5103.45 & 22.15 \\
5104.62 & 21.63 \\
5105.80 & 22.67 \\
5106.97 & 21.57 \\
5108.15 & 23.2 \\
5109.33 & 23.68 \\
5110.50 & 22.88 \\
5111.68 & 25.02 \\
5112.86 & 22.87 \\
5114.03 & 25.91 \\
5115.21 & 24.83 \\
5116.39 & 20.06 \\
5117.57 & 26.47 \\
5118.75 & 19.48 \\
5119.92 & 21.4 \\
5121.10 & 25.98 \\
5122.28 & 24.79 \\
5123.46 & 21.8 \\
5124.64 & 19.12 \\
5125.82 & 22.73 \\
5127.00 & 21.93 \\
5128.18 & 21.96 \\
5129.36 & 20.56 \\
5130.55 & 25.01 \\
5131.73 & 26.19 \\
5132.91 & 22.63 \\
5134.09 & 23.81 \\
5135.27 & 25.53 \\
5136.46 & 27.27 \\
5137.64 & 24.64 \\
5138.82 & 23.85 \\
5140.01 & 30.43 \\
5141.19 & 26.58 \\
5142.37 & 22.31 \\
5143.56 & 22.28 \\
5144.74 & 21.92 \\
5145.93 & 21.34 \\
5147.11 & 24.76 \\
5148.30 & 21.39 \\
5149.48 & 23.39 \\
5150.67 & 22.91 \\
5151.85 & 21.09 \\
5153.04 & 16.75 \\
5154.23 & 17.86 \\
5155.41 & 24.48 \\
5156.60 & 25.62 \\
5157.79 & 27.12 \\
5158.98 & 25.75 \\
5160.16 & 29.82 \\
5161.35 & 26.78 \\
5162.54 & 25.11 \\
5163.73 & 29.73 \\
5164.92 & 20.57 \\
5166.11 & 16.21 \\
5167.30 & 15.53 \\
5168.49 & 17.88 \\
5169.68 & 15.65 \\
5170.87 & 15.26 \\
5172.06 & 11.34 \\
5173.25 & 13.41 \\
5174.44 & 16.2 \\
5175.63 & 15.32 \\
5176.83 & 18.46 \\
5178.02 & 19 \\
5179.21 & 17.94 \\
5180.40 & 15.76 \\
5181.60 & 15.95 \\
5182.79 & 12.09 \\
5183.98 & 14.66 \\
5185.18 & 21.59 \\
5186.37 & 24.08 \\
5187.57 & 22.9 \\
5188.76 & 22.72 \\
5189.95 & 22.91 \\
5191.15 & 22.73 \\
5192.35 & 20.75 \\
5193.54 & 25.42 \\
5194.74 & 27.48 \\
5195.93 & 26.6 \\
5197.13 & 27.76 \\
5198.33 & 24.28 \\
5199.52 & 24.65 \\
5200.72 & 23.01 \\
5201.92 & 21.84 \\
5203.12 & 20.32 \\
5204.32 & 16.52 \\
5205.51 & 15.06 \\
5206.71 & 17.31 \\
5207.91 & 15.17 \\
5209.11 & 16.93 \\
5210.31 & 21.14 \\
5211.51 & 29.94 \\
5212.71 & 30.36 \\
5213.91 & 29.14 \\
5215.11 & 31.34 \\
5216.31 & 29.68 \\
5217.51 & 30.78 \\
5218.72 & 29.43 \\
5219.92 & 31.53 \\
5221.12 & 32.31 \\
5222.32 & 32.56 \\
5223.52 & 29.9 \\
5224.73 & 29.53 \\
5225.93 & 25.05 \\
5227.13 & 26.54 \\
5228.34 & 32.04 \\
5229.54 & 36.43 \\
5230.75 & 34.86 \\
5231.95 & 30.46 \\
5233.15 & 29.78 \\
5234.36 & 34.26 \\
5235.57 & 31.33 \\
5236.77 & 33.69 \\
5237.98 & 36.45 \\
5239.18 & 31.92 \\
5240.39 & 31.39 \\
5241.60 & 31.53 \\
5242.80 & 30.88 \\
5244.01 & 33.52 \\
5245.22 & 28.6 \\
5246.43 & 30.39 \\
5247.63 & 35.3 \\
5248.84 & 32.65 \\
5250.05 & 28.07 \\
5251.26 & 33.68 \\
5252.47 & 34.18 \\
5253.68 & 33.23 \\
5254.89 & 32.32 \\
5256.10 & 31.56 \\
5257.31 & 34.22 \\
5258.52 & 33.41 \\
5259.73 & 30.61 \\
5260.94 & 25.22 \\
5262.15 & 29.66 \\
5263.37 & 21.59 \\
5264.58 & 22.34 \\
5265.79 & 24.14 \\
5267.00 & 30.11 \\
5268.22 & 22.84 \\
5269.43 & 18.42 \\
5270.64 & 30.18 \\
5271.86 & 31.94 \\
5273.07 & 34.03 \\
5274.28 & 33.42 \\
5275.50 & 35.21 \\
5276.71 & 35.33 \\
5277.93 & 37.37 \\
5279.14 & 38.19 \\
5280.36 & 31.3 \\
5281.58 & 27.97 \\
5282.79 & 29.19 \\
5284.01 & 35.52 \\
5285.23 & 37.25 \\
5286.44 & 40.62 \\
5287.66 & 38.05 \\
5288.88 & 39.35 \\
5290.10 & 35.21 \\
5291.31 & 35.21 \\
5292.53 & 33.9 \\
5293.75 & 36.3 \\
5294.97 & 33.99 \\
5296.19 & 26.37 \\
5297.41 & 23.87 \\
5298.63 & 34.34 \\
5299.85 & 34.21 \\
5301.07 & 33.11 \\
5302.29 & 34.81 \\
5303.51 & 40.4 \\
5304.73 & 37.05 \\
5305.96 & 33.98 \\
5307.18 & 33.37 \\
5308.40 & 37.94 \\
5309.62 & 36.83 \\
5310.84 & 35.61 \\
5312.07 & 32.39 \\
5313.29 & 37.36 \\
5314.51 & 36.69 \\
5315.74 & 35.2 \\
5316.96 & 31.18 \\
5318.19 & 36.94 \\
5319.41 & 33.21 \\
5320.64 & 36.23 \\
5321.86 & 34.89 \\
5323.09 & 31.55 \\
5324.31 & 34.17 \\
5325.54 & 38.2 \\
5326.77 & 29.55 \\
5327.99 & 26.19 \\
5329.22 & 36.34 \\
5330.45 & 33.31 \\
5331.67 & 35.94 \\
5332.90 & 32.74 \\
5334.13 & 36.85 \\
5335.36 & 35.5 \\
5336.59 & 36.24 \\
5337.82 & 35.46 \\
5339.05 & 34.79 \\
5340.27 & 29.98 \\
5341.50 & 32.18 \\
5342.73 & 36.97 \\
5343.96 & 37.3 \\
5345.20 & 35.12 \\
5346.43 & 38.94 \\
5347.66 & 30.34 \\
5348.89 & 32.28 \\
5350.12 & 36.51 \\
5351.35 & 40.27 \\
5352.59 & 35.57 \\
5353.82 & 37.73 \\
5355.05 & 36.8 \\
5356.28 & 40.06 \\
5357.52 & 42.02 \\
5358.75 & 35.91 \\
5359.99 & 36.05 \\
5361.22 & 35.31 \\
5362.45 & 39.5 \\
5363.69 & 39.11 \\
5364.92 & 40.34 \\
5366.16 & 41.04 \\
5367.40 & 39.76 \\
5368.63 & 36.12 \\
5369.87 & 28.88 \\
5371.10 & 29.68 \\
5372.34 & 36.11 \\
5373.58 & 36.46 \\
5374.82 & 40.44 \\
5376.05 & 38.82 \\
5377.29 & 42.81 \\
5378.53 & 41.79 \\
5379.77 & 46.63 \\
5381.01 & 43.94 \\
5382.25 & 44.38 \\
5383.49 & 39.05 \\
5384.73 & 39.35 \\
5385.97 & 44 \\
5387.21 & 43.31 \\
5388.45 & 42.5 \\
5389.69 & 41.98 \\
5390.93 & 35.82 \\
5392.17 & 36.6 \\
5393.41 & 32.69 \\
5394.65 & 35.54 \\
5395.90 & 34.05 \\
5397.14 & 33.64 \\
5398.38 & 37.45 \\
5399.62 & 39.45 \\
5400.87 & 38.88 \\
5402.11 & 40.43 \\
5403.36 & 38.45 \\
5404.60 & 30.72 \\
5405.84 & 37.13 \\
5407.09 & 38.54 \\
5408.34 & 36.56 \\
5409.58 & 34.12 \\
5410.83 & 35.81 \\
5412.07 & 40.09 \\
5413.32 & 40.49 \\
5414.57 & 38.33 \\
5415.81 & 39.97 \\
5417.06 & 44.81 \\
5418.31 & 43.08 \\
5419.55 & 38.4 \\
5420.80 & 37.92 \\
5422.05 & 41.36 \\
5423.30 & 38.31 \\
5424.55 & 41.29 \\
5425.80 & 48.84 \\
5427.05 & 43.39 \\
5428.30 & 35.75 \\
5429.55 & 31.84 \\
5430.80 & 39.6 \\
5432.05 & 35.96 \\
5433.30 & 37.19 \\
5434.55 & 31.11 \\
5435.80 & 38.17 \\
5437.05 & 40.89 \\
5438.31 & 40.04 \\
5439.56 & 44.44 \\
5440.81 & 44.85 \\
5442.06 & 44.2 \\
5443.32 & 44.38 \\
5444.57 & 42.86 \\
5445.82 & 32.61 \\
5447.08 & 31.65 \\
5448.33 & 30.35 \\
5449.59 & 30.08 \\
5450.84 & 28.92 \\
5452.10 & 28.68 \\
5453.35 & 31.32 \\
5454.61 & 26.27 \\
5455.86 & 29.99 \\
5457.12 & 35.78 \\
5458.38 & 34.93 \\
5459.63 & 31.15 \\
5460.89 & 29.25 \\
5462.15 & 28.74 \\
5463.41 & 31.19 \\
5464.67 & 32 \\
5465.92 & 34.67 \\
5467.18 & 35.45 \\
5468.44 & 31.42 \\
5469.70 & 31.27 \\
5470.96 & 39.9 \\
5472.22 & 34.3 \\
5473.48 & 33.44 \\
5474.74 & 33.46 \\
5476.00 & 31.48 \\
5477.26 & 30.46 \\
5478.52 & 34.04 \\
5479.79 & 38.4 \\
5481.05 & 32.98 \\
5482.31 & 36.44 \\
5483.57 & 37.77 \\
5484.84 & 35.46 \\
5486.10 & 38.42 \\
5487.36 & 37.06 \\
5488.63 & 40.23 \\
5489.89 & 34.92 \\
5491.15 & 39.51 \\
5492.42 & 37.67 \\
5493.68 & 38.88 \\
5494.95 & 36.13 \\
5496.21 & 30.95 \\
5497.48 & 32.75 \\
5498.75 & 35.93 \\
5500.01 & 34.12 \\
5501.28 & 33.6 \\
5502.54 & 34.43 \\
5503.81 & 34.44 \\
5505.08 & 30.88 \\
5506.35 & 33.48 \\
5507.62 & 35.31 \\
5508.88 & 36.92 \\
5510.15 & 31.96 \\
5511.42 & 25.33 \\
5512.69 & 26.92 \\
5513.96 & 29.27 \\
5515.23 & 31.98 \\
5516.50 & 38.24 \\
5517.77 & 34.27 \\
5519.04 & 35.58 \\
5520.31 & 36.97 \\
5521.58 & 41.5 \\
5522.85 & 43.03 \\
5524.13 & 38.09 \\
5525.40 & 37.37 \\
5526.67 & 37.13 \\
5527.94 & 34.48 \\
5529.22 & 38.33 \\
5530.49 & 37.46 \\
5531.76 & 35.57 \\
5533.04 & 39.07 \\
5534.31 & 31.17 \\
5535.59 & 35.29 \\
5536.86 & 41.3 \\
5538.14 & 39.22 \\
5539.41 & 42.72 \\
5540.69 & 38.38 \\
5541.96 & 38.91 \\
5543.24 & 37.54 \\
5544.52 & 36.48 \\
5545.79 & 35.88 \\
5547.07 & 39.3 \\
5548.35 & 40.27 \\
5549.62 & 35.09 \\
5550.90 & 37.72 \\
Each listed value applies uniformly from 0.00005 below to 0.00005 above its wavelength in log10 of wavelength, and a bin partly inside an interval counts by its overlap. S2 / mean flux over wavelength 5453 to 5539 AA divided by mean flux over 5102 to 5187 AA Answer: 1.60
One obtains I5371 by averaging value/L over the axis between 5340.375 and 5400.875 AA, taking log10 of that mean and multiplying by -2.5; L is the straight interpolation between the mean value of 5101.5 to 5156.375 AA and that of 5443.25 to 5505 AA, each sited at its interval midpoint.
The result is -0.228 mag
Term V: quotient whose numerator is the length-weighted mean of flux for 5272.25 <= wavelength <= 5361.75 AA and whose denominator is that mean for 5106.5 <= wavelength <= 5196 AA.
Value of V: 1.59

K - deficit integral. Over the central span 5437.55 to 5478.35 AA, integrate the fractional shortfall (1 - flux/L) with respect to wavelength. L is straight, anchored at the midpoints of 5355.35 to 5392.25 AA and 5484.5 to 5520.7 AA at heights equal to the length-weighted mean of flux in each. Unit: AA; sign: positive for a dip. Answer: 2.4 AA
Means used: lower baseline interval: 39.3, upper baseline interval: 34.5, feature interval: 34.1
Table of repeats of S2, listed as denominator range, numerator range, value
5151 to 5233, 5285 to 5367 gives 1.53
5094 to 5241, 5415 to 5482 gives 1.52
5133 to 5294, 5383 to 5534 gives 1.36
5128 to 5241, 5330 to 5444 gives 1.59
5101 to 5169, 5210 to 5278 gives 1.33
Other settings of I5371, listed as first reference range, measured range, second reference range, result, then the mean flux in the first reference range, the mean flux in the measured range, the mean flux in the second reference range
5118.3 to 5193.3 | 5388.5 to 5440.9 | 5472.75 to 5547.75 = -0.20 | 21.5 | 38.4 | 35.7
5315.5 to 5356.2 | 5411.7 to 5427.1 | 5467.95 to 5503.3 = -0.18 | 34.8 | 41.2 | 35.2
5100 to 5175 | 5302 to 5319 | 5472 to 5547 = -0.24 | 22.4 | 35.7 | 35.7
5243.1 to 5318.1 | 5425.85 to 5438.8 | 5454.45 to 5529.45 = -0.12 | 32.7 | 37.9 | 34.5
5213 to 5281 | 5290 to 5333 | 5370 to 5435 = 0.00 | 31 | 34.1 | 38.7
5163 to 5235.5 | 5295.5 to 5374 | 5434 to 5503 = -0.20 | 23.4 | 35.1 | 34.9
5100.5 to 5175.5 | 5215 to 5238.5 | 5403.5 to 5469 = -0.18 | 22.3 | 31.4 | 36.5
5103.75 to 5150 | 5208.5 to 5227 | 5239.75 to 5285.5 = 0.00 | 23.4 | 28.6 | 30.9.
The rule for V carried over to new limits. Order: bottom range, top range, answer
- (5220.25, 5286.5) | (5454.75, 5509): 1.10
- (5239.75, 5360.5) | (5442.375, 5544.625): 1.04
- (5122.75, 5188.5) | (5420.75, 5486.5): 1.66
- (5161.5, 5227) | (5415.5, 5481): 1.61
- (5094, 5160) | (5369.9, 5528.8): 1.58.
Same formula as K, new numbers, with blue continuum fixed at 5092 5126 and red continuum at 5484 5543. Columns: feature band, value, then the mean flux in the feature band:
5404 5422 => -3.20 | 38.4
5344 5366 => -4.72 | 37.2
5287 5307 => -3.92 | 34.4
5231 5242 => -2.33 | 32.4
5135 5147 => -0.51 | 24.6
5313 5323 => -1.87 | 34.9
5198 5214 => 2.60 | 21.6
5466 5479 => 0.37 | 33.6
